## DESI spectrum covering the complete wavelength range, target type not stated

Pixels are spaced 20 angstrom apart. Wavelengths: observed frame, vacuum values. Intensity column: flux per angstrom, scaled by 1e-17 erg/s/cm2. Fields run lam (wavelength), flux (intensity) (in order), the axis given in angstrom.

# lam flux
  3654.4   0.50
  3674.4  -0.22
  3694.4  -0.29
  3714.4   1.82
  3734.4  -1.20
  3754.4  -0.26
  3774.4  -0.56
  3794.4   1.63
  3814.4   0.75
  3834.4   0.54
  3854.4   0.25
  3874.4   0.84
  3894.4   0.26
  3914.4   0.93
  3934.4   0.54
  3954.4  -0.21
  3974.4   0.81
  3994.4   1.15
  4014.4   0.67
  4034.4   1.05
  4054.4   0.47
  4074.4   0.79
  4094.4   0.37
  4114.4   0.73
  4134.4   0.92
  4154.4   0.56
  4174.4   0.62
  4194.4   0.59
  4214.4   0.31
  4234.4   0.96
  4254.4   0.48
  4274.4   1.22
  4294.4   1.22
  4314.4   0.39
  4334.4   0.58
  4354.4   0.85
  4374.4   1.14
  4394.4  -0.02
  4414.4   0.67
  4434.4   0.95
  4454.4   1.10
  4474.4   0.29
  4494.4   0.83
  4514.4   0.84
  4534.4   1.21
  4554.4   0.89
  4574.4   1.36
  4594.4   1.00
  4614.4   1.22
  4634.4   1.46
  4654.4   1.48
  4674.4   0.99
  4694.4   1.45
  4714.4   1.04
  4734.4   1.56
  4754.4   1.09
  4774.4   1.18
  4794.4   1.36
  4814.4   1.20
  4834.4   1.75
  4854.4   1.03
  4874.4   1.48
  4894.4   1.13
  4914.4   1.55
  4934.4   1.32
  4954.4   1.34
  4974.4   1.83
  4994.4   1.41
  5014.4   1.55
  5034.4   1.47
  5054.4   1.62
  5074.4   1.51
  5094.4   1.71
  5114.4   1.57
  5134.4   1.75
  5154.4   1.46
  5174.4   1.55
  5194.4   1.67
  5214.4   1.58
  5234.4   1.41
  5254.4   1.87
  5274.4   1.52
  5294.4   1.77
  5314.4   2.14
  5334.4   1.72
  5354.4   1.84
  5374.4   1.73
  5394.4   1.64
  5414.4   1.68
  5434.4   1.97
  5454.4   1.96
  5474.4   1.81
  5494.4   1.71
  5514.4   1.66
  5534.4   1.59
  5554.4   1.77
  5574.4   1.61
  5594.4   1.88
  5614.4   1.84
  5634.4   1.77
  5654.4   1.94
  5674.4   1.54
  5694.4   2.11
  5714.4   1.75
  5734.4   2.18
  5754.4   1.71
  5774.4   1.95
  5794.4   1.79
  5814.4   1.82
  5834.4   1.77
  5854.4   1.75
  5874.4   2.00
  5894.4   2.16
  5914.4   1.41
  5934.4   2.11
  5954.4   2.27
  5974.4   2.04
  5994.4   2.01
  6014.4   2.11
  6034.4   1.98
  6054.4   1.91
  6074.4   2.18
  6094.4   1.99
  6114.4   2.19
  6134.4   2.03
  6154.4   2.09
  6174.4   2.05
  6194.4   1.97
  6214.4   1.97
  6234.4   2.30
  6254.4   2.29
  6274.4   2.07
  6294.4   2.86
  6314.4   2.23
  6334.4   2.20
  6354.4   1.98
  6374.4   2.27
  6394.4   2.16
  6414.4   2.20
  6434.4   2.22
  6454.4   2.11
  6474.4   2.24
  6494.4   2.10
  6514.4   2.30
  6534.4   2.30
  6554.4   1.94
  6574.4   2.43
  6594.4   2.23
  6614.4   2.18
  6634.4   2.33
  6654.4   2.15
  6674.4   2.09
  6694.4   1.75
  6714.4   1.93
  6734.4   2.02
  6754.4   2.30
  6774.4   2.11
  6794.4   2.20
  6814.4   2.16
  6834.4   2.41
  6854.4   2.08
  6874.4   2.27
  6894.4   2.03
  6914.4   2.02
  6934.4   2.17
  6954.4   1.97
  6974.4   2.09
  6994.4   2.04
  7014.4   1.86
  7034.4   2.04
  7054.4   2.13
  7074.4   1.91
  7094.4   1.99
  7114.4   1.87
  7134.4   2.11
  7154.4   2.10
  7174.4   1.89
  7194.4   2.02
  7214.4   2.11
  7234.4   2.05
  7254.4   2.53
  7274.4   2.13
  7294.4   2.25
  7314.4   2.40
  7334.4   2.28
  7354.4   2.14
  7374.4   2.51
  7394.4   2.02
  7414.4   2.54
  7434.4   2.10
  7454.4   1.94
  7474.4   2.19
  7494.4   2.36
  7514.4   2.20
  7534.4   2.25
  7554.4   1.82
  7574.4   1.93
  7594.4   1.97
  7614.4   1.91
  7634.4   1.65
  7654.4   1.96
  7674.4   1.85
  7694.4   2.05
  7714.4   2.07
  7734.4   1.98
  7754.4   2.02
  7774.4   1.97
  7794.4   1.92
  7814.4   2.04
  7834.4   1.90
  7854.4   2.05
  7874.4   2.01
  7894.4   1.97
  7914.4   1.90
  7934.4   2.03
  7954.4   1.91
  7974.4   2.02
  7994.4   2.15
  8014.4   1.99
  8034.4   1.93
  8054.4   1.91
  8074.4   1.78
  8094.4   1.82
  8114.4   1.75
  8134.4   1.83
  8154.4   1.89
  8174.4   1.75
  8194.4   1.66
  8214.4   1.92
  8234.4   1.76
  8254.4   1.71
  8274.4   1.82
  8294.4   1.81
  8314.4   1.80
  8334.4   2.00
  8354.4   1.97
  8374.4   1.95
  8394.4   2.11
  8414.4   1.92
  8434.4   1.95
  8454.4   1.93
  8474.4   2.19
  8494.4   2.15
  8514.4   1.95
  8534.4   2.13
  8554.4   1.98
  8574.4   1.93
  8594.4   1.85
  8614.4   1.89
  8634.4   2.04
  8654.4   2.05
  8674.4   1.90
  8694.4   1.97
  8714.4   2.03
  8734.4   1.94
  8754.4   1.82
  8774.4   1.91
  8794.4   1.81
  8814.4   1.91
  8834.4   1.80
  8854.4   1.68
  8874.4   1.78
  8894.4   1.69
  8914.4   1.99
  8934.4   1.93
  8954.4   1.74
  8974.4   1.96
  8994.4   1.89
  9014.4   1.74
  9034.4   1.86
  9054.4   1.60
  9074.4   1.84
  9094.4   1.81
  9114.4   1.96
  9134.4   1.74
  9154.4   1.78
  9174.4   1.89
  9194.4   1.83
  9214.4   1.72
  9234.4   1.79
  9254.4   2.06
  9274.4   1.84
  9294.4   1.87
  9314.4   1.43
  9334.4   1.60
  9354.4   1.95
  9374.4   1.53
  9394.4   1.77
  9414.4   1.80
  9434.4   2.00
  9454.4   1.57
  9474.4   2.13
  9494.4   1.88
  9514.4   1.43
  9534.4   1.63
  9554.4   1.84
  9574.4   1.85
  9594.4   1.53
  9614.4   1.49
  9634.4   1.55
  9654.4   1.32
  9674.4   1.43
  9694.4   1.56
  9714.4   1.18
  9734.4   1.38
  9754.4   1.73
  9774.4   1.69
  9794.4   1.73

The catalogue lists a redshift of 0.137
